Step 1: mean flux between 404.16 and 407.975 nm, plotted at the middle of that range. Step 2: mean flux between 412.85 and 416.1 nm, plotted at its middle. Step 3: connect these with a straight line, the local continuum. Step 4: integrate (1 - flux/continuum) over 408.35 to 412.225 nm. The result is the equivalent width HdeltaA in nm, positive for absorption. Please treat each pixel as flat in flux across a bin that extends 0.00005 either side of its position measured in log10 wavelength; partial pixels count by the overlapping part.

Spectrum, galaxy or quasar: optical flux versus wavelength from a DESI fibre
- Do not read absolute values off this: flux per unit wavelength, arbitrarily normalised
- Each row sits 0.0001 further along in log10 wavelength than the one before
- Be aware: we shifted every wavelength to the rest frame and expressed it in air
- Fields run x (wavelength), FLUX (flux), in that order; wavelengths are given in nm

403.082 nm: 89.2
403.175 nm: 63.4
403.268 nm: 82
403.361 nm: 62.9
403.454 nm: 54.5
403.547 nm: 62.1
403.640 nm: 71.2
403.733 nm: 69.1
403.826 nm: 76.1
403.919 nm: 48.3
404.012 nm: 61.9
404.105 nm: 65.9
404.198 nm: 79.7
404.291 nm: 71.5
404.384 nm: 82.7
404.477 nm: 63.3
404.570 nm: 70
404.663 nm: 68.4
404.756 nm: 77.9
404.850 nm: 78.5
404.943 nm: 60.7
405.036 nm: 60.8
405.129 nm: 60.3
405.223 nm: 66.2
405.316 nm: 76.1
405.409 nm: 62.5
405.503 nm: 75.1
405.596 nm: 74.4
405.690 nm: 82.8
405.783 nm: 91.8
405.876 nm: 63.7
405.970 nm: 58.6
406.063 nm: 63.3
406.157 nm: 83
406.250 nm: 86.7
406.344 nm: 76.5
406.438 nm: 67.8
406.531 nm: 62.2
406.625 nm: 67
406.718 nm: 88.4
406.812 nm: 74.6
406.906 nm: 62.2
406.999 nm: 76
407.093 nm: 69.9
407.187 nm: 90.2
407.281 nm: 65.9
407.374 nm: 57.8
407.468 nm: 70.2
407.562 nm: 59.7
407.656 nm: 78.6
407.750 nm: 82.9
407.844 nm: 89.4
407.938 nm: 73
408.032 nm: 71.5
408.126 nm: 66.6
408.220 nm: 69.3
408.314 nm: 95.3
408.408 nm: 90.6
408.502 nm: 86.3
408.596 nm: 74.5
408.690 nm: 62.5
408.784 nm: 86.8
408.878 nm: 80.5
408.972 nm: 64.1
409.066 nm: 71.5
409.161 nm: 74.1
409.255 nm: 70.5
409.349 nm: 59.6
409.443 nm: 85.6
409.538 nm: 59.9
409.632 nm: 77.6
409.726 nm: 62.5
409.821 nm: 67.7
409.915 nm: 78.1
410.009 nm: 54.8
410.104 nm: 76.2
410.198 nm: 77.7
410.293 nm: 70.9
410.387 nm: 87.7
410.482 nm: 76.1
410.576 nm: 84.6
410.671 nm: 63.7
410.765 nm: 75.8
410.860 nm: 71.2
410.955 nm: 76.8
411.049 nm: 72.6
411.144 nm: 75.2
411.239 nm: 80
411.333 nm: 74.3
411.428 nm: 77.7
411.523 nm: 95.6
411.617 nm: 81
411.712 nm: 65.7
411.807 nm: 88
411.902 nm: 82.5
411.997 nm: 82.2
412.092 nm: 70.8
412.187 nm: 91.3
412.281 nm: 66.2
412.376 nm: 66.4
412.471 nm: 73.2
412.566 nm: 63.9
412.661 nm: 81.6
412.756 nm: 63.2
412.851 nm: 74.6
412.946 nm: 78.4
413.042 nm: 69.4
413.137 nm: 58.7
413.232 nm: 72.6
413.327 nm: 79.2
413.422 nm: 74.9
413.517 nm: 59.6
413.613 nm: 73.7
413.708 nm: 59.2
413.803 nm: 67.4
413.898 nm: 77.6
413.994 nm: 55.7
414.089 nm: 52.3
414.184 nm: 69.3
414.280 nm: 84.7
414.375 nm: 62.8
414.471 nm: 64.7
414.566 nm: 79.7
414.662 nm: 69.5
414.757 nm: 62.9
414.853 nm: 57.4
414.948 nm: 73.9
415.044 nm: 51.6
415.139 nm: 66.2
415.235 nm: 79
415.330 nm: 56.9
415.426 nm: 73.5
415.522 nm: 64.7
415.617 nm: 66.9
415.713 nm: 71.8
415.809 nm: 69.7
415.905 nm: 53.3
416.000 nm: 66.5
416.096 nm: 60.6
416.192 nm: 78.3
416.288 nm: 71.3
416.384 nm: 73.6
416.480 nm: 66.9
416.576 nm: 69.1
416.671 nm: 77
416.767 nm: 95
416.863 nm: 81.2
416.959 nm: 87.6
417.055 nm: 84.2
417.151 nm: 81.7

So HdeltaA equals -0.33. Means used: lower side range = 72.4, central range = 75.7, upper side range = 67.4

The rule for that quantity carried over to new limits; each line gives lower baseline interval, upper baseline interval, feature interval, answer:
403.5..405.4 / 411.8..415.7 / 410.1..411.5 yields -0.14 nm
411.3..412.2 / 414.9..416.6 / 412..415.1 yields 0.23 nm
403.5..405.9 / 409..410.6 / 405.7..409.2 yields -0.15 nm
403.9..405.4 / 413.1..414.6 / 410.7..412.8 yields -0.24 nm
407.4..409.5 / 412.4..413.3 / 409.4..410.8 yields 0.01 nm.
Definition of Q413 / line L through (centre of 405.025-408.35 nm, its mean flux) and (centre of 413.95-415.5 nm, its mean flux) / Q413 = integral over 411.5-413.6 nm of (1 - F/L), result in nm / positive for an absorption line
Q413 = -0.19 nm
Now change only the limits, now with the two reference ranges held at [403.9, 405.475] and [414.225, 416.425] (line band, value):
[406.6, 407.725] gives -0.06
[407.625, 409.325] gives -0.22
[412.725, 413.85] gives -0.02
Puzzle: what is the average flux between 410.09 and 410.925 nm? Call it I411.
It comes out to 76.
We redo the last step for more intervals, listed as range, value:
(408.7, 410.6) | 73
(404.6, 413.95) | 73.4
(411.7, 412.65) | 75.6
